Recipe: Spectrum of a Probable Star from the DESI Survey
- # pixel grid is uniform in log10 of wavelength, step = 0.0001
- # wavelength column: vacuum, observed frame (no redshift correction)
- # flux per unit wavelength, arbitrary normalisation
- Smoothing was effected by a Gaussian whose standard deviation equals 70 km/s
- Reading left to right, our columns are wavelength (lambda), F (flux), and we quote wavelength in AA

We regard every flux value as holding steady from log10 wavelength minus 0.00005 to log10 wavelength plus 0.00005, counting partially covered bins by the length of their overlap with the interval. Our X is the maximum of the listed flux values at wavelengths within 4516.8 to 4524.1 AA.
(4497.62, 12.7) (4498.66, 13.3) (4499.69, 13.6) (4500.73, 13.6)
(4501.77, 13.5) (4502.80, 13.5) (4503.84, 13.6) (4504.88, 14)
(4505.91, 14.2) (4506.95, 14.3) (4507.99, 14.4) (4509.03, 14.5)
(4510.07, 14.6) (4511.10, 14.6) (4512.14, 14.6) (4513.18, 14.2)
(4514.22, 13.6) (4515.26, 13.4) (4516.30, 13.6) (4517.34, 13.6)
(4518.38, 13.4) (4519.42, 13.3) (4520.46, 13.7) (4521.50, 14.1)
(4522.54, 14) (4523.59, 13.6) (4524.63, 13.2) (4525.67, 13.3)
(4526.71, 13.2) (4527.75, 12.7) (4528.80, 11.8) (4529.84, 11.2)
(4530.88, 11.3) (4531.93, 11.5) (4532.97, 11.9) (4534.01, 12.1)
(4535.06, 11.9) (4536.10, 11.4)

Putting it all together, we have 14.1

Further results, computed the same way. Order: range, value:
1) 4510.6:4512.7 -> 14.6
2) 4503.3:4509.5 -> 14.5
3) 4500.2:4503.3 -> 13.6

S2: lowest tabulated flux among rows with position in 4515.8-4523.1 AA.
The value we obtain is 13.3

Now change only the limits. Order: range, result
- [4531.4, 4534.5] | 11.5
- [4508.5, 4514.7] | 13.6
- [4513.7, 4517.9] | 13.4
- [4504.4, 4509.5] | 14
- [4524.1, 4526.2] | 13.2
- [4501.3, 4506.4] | 13.5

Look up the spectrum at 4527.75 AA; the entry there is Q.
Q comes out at 12.7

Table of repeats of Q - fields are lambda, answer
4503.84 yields 13.6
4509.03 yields 14.5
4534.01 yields 12.1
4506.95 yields 14.3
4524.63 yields 13.2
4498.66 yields 13.3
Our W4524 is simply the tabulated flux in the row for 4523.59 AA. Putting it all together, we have 13.6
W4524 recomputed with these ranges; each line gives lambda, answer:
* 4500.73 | 13.6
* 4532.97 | 11.9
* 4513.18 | 14.2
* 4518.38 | 13.4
